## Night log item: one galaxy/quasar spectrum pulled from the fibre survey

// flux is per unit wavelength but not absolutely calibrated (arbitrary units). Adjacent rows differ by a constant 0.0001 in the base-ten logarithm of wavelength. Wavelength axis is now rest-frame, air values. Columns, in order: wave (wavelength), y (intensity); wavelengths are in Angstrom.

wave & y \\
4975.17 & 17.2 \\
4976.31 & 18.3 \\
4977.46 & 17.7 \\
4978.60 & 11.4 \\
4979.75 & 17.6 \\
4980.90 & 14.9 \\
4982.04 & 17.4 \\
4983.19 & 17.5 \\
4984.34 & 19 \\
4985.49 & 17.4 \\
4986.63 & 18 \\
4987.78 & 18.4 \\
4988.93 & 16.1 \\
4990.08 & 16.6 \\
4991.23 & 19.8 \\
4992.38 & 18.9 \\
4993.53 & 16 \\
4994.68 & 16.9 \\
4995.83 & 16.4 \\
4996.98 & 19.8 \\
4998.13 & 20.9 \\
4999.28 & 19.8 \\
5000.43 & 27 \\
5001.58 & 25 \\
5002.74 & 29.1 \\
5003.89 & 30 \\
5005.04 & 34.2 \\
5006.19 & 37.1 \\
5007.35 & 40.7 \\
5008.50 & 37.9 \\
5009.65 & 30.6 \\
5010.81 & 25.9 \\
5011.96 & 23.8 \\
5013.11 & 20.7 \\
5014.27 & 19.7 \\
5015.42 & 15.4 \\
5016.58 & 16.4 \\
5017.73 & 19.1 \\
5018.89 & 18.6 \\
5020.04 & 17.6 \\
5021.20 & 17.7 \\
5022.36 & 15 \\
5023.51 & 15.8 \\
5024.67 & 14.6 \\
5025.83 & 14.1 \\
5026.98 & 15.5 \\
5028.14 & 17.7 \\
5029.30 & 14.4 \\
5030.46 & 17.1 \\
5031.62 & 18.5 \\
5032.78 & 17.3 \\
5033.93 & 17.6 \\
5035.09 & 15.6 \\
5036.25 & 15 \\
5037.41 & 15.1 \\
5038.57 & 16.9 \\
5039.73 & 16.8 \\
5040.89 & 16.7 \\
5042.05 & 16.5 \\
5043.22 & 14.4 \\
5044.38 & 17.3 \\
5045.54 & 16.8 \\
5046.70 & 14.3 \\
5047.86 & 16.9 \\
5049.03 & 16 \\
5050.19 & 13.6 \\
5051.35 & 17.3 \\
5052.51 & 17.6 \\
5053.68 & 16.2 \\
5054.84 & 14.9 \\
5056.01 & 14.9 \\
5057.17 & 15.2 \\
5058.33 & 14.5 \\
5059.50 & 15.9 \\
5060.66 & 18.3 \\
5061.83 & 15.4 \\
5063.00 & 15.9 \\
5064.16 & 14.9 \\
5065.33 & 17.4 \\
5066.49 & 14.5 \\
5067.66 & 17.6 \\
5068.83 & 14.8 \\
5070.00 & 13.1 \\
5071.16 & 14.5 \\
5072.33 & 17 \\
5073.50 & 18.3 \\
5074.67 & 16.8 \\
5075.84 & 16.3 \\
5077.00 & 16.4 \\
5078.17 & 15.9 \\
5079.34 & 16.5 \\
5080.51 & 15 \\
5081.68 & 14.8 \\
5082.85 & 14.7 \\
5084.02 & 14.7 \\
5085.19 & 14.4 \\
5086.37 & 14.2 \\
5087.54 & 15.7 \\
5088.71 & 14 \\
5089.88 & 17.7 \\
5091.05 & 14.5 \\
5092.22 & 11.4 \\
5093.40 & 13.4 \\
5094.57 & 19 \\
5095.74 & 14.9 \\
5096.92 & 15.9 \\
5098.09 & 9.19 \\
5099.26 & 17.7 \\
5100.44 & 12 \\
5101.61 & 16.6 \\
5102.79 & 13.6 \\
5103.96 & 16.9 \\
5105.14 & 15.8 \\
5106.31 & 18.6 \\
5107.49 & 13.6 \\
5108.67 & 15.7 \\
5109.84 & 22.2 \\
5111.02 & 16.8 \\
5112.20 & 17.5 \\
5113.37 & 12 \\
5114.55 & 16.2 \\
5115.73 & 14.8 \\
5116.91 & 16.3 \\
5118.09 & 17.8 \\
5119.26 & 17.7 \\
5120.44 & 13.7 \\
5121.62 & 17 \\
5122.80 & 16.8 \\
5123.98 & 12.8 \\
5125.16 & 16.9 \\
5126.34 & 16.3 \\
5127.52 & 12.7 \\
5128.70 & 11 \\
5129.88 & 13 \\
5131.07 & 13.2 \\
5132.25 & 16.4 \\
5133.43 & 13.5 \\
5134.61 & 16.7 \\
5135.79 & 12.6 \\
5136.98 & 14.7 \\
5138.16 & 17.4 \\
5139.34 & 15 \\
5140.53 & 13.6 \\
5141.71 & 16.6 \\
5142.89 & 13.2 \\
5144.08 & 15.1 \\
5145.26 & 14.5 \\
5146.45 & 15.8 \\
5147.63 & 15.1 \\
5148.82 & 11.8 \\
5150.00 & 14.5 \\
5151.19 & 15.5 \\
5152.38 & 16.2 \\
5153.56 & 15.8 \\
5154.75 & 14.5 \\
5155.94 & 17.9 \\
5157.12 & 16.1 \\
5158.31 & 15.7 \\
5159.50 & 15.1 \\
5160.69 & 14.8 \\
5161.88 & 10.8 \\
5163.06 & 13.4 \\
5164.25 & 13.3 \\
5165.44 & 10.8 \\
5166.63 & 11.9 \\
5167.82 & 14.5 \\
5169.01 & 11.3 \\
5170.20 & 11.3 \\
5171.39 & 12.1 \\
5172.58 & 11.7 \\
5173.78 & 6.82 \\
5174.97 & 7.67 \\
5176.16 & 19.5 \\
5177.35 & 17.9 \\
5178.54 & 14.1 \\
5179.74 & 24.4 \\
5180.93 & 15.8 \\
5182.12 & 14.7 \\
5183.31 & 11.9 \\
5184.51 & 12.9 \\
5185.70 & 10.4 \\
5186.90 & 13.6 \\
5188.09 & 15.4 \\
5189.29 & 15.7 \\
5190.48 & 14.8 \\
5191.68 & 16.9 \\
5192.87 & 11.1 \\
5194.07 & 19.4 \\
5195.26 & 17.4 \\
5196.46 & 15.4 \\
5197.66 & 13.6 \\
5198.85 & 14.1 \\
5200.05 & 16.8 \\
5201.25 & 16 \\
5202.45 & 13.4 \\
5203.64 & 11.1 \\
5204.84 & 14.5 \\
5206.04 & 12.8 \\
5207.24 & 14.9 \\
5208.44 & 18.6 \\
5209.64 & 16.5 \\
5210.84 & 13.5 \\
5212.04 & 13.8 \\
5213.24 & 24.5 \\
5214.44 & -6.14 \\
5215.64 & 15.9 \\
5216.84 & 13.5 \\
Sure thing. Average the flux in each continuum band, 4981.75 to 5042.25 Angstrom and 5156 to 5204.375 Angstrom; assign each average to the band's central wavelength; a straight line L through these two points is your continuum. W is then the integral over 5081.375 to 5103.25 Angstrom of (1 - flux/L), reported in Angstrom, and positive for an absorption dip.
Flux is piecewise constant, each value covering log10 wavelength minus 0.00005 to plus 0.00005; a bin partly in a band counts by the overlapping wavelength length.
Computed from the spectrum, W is 3.3 Angstrom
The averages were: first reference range 20.1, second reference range 14.1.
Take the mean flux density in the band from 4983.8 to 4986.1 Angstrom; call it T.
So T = 18.2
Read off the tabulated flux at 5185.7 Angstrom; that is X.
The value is 10.4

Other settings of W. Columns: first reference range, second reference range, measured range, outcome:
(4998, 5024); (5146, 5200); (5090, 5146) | 7.9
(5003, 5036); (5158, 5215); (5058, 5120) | 8.9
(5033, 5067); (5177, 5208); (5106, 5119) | -0.8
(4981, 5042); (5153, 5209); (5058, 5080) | 2.6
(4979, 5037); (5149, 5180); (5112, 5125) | 0.1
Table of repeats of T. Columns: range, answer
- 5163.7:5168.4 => 12.6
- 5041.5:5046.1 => 16.2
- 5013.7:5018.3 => 17.7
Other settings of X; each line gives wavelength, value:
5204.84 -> 14.5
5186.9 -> 13.6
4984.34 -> 19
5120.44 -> 13.7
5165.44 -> 10.8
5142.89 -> 13.2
